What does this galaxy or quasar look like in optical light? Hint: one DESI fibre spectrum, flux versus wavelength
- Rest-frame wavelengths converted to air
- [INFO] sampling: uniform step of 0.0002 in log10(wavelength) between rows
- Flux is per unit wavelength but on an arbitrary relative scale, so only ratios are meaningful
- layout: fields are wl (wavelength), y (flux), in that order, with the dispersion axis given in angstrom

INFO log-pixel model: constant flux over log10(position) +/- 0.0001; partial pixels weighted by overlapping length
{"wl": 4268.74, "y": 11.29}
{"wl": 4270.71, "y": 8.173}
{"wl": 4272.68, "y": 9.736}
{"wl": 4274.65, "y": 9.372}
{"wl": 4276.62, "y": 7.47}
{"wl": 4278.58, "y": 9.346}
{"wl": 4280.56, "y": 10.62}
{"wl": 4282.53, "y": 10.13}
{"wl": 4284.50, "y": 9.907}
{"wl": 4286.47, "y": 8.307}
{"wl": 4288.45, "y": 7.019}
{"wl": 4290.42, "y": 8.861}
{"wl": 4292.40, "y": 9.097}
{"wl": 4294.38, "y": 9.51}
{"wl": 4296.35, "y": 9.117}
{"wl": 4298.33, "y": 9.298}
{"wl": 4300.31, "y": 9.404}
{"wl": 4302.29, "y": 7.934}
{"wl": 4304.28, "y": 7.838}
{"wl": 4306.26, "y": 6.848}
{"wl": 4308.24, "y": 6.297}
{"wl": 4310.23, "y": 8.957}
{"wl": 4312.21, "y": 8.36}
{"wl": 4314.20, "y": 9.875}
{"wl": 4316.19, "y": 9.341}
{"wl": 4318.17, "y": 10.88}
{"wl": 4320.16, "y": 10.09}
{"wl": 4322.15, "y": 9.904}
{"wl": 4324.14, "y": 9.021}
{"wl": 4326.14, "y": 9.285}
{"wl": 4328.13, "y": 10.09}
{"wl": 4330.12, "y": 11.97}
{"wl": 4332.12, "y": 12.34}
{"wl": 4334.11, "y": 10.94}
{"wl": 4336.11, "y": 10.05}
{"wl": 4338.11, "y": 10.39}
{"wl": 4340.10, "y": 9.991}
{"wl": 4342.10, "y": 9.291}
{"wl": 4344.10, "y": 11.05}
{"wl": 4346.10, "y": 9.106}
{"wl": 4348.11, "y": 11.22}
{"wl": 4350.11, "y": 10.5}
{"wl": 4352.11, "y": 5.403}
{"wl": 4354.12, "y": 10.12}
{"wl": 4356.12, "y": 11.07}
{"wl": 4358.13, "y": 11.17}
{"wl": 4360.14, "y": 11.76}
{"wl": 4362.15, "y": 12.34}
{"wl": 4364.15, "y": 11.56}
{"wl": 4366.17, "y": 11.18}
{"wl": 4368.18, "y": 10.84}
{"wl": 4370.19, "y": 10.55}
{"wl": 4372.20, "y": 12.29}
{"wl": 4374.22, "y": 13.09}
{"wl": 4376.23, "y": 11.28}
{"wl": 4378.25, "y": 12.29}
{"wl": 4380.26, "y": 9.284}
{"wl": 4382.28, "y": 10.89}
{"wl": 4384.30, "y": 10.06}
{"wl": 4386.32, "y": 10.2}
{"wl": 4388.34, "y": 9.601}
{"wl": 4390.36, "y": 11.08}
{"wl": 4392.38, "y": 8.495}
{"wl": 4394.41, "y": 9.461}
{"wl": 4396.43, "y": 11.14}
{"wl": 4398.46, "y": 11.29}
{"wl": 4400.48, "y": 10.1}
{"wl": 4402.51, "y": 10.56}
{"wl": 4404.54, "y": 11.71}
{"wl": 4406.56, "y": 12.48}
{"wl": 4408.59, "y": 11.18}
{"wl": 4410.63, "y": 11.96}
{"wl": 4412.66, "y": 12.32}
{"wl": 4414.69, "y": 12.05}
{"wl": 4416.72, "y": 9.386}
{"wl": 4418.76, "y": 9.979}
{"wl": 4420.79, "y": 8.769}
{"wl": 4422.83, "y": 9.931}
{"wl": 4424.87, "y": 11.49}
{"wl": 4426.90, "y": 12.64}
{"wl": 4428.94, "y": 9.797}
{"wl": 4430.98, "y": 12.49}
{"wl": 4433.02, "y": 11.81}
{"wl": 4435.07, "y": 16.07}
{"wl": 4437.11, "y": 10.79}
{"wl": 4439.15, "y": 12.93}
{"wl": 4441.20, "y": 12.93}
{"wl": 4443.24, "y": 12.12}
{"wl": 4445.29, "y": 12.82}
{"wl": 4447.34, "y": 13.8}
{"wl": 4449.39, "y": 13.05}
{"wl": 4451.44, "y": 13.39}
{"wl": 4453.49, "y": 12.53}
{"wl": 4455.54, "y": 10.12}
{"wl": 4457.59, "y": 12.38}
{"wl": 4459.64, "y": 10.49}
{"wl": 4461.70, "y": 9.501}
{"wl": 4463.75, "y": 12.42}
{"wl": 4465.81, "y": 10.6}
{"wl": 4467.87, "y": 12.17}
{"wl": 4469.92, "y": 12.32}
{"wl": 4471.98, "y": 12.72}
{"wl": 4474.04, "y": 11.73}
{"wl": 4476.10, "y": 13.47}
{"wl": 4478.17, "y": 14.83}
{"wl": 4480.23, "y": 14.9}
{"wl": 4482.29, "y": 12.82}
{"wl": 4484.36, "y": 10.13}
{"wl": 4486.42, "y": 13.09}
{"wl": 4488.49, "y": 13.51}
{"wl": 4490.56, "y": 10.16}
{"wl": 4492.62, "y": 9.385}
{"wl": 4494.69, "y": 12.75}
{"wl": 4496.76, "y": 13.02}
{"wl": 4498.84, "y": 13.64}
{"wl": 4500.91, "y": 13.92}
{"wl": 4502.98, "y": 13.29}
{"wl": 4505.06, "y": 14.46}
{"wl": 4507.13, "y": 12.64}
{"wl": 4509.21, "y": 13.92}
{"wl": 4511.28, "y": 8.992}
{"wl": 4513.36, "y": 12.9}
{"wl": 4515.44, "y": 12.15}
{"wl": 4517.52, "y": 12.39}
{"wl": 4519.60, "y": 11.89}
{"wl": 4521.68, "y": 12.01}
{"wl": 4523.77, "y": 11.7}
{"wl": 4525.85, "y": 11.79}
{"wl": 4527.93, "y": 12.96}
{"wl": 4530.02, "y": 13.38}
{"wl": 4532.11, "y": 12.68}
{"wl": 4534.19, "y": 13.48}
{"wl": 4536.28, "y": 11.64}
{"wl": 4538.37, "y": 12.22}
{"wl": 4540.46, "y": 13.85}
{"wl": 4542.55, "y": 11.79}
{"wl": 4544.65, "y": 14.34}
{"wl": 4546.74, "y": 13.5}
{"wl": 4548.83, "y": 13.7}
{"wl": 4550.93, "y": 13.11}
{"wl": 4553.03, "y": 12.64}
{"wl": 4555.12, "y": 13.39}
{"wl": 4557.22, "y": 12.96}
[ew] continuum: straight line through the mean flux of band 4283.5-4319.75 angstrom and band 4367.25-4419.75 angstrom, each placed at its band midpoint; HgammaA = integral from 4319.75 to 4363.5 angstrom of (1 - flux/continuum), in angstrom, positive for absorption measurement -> -3.0 angstrom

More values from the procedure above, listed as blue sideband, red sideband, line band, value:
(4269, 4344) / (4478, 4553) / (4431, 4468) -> -1.9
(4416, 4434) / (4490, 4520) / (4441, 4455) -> -2.1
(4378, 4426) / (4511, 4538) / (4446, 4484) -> -3.0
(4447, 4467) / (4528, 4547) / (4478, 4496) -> -0.1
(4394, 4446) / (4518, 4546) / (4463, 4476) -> -0.1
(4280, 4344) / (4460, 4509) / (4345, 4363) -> -0.2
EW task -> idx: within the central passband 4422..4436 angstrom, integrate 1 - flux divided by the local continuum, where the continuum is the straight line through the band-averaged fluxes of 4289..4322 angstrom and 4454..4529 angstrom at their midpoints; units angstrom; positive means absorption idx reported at -1.1 angstrom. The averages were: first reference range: 8.86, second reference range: 12.3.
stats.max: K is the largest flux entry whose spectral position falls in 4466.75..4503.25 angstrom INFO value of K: 14.9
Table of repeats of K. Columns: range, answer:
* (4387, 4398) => 11.14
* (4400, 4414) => 12.48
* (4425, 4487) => 16.07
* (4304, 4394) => 13.09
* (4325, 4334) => 12.34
